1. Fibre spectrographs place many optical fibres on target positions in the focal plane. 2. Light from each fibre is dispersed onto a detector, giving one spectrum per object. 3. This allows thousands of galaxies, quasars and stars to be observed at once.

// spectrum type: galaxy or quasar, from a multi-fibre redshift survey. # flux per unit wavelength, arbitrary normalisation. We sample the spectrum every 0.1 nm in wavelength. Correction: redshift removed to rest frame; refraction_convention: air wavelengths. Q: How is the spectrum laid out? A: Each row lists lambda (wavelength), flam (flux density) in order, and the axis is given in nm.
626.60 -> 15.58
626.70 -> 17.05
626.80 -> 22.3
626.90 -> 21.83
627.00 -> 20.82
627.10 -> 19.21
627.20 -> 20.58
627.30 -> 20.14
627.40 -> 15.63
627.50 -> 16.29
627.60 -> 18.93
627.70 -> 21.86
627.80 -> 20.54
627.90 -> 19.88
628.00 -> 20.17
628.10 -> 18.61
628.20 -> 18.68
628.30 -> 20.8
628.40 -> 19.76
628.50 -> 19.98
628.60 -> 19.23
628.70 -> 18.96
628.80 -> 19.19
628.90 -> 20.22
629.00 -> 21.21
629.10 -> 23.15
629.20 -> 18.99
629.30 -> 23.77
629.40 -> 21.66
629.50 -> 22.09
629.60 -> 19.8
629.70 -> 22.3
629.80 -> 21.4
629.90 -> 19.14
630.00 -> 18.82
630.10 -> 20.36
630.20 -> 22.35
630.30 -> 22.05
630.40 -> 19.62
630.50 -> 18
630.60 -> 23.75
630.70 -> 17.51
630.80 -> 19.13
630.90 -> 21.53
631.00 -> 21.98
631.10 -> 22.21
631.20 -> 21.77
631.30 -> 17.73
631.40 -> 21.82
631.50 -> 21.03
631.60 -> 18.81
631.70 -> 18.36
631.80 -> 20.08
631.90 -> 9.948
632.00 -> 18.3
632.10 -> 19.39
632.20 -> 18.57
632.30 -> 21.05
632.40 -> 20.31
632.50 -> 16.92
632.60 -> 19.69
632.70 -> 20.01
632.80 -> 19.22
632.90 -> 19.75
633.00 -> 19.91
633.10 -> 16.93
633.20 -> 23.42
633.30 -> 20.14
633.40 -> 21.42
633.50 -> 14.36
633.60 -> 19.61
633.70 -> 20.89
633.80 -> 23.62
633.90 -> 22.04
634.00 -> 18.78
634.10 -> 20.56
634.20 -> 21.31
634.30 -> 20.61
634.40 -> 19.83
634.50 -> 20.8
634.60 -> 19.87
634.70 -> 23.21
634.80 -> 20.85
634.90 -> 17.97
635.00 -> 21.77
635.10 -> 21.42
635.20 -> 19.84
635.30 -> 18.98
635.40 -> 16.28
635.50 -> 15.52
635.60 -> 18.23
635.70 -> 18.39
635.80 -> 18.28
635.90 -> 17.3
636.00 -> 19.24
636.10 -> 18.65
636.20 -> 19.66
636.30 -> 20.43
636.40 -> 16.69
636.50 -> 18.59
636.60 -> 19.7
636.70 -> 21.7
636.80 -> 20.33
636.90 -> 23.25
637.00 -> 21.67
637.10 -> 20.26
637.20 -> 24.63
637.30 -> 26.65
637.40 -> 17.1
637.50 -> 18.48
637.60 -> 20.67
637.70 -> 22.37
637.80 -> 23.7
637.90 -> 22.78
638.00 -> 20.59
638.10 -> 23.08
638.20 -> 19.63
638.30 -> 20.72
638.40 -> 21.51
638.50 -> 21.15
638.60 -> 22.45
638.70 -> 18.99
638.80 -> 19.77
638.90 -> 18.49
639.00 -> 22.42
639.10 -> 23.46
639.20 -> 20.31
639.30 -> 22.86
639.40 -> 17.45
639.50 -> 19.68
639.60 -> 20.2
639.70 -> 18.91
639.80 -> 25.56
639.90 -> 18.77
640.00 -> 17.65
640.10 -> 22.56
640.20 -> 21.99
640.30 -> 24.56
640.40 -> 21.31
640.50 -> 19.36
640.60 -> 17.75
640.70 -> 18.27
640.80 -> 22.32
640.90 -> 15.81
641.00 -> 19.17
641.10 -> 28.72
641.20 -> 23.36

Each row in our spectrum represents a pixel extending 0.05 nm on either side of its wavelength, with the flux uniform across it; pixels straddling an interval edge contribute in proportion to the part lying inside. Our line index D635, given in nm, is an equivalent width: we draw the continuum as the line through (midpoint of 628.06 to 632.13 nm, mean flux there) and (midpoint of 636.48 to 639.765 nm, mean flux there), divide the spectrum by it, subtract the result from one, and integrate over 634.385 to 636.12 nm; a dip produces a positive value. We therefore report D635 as 0.12 nm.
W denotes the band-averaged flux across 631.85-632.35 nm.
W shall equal 17.5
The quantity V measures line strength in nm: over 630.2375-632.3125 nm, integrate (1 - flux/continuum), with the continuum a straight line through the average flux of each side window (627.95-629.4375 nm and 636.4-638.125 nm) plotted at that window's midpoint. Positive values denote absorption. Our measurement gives 0.10 nm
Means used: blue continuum 20.3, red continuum 21.3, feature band 19.6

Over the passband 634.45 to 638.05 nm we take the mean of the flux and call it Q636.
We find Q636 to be 20.2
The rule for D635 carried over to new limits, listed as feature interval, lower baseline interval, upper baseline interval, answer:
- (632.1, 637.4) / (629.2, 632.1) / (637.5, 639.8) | 0.166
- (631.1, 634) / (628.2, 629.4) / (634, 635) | 0.141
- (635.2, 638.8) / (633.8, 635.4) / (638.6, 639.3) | 0.086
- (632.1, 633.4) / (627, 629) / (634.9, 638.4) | 0.010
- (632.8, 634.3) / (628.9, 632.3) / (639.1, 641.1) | 0.010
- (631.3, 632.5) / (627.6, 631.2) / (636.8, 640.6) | 0.113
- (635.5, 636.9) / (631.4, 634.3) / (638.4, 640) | 0.074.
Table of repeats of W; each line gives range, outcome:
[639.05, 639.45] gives 21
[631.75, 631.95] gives 15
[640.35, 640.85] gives 19.8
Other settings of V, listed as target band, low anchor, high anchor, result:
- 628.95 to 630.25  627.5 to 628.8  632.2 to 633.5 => -0.10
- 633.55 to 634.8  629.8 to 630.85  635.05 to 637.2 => -0.08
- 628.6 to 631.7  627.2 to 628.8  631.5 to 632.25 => -0.35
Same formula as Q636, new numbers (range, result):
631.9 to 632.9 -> 18.8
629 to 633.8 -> 20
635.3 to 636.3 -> 18.1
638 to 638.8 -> 21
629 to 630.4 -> 21.2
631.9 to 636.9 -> 19.5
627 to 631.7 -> 20.2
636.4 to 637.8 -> 21.1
